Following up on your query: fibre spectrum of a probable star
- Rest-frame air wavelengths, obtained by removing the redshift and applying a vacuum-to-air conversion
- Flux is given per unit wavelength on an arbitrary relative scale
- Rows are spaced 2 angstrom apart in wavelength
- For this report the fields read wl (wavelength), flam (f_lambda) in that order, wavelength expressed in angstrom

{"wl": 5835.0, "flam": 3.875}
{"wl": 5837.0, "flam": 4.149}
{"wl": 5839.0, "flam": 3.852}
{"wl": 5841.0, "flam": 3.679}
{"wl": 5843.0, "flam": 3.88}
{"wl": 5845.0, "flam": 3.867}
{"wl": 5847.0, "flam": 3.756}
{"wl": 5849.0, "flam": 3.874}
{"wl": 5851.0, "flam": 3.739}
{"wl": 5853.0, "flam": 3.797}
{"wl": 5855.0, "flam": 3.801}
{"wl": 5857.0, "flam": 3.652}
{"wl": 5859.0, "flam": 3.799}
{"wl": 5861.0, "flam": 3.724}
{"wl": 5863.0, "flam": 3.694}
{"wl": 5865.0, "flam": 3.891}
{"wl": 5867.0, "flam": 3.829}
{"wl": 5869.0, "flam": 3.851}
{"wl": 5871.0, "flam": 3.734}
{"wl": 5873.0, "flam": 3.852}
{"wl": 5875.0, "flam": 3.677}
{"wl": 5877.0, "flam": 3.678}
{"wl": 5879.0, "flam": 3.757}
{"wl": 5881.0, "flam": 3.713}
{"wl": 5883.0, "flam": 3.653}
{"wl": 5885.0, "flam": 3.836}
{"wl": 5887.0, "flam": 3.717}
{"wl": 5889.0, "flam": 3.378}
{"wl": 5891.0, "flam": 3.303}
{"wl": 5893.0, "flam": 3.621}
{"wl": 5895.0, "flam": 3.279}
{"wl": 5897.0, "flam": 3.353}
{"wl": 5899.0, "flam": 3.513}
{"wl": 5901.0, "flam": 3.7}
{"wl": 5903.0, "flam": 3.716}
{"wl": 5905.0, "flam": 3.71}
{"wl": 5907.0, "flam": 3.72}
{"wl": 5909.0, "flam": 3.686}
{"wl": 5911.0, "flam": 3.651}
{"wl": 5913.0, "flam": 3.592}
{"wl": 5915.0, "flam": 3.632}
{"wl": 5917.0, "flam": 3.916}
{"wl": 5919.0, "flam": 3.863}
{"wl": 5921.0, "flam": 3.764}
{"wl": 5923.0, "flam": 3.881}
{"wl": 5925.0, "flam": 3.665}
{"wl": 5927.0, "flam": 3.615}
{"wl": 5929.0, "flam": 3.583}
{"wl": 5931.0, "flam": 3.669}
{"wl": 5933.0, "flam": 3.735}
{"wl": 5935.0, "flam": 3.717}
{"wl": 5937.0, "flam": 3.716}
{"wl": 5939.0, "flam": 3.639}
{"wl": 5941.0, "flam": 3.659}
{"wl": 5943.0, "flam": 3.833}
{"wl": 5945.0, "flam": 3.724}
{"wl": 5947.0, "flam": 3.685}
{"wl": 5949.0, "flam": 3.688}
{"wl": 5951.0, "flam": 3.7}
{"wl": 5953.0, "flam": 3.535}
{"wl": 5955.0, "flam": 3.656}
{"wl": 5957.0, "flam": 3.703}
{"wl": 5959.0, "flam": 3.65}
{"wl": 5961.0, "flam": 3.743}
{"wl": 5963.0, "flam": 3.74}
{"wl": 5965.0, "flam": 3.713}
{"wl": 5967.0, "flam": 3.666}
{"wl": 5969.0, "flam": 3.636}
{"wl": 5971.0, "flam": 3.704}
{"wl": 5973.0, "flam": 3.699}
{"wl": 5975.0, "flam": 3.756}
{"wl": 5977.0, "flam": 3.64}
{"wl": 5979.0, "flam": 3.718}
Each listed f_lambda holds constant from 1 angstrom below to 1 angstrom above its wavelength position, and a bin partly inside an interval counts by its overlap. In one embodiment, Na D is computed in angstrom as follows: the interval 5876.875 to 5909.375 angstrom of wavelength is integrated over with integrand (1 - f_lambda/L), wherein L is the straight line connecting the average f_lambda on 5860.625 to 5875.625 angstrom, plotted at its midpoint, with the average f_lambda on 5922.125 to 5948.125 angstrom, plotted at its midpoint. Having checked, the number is 1.3 angstrom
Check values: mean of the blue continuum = 3.79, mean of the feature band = 3.6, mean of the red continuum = 3.7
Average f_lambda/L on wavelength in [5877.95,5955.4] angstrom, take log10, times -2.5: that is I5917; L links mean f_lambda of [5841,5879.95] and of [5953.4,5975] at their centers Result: 0.020 mag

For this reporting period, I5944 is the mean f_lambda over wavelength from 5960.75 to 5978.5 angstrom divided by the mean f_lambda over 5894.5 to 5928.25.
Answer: 1.01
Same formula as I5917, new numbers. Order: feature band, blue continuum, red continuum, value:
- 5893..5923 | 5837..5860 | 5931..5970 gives 0.02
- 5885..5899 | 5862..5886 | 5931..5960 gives 0.08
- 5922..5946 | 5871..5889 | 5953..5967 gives 0.00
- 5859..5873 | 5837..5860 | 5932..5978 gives 0.00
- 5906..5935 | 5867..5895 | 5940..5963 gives -0.01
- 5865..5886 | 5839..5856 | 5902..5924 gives 0.00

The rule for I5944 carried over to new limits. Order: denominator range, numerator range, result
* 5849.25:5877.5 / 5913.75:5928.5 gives 1.00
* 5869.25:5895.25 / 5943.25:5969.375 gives 1.01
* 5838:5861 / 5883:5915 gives 0.95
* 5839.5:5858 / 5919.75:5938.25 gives 0.98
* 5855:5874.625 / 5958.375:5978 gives 0.98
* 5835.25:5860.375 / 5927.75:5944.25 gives 0.97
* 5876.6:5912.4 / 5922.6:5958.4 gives 1.02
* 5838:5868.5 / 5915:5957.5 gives 0.98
